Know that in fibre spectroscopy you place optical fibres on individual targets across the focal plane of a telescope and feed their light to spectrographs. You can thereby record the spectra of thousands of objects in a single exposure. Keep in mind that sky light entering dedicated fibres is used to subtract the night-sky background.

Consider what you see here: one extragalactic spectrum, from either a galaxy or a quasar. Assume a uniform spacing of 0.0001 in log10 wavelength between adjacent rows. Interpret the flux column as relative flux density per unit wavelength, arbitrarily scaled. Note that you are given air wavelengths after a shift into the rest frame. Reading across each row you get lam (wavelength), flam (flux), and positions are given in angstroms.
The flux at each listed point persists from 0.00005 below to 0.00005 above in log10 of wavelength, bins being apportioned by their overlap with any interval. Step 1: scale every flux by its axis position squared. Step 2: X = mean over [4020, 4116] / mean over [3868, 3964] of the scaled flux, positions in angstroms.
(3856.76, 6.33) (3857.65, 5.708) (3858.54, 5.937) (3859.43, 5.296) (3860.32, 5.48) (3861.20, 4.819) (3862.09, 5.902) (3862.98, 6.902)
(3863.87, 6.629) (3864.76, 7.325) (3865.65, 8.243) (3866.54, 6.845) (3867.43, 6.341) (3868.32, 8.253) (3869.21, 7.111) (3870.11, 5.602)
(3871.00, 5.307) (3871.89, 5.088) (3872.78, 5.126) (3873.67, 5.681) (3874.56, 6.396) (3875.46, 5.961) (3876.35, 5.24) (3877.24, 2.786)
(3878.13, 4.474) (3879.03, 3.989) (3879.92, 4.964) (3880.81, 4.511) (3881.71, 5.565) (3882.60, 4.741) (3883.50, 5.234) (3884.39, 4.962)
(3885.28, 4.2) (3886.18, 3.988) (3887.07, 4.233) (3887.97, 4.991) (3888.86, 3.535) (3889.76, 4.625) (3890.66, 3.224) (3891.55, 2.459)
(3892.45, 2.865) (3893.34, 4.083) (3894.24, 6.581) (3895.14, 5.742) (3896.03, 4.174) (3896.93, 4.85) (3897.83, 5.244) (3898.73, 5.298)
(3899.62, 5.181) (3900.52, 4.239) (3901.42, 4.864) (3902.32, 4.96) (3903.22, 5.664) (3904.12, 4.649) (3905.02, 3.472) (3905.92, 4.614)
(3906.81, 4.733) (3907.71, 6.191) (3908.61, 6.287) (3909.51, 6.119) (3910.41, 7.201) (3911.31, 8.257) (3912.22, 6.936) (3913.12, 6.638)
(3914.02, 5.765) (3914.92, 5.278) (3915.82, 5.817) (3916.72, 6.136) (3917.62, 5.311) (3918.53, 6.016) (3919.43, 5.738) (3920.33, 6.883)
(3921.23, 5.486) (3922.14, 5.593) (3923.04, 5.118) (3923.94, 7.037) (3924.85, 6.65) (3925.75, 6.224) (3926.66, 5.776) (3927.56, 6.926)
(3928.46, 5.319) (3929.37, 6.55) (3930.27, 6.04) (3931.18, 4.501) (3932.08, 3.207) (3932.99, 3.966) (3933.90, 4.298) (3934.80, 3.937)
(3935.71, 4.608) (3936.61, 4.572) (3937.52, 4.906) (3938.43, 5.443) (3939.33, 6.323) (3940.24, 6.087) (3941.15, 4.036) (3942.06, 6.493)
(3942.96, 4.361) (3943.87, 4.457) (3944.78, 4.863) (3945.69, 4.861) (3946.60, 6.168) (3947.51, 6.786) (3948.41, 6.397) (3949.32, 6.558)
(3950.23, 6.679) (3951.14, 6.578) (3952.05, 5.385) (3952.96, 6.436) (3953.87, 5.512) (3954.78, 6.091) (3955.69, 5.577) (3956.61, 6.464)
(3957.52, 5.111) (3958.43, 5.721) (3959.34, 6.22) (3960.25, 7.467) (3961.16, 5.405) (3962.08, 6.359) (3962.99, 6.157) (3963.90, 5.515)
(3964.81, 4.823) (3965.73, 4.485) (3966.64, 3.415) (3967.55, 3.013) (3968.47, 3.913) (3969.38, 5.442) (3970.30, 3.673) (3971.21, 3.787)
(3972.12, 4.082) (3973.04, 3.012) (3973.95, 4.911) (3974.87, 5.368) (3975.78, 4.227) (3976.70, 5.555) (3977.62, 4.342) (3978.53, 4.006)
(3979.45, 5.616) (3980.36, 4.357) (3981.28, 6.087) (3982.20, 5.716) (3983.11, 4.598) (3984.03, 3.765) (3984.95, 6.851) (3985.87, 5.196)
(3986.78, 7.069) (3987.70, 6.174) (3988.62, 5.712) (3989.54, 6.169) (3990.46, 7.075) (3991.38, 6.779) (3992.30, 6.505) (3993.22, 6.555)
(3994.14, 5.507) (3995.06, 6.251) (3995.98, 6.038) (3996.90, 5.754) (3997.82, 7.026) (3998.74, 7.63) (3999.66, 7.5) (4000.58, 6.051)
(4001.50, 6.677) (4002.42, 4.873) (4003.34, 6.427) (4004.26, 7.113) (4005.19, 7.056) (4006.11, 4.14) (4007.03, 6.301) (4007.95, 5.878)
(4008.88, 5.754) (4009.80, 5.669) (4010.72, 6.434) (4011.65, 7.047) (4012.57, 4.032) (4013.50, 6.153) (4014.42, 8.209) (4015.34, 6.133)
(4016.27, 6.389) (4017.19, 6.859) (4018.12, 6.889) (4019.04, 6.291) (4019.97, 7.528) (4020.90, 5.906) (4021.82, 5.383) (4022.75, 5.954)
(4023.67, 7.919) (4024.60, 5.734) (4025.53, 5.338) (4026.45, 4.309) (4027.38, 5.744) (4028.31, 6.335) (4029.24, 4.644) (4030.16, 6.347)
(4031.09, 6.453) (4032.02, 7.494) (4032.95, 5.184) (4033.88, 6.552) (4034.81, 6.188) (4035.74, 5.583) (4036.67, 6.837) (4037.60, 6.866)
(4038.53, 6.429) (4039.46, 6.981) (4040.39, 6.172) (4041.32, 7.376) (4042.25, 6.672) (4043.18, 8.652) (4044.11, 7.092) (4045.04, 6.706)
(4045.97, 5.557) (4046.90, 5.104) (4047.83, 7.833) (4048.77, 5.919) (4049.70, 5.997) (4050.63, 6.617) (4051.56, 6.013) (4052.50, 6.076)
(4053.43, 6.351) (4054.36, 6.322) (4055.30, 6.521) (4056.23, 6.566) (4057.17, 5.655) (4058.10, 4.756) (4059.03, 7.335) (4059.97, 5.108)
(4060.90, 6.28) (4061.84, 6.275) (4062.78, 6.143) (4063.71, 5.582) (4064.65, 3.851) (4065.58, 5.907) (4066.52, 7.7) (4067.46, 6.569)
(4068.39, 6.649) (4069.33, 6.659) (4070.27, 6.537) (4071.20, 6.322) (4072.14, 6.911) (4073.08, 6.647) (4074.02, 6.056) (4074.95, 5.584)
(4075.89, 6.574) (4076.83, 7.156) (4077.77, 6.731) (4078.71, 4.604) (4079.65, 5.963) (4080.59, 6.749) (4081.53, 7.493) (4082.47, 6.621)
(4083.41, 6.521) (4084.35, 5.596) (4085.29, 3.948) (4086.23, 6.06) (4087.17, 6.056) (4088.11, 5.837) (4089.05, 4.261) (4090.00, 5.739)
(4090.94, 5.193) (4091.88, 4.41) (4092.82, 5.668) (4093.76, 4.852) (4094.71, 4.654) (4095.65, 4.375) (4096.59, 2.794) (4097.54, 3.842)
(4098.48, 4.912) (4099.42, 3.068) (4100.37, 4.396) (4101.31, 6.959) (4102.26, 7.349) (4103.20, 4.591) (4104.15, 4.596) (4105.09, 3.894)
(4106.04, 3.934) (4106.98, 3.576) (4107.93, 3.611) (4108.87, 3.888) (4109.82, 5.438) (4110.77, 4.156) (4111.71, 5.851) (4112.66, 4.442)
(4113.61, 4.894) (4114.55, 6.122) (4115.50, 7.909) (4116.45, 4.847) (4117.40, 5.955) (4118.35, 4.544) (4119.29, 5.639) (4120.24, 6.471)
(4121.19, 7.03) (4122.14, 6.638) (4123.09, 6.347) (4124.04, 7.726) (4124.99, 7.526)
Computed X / 1.16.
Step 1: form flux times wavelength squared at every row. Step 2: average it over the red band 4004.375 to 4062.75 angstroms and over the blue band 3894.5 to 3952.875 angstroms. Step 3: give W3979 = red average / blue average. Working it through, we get 1.19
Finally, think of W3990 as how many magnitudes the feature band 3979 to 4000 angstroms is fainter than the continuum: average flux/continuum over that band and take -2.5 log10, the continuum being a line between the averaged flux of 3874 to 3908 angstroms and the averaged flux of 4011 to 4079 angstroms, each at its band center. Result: -0.07 mag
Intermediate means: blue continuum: 4.67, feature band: 6.08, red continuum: 6.29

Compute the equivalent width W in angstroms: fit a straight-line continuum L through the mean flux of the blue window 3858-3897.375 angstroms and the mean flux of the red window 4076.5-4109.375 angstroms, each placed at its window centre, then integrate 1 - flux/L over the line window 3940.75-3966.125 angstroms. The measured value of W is -2.7 angstroms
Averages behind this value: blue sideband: 5.23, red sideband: 5.13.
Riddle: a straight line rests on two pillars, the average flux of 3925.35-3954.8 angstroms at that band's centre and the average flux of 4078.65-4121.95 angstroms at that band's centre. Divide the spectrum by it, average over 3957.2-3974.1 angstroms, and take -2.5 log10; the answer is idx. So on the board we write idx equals 0.12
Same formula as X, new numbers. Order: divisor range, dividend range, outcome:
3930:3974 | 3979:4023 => 1.22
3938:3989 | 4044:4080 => 1.22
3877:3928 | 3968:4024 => 1.17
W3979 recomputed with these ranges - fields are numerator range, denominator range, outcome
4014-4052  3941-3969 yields 1.20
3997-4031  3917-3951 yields 1.17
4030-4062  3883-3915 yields 1.37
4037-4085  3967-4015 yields 1.17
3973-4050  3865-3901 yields 1.29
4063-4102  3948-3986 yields 1.15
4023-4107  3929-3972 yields 1.18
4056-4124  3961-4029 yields 1.03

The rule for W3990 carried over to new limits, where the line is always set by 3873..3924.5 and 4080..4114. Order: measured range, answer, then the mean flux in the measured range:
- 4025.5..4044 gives -0.246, 6.35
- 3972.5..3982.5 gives 0.065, 4.81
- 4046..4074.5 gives -0.225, 6.2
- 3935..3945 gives 0.013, 5.08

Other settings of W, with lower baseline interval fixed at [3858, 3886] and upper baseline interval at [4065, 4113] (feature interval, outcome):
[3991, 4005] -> -2.4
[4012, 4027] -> -1.9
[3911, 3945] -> 0.1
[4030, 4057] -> -5.0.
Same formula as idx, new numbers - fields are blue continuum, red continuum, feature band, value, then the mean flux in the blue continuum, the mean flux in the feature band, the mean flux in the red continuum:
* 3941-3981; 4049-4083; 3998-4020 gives -0.121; 5.23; 6.36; 6.25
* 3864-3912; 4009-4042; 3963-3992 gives 0.178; 5.23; 5.02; 6.26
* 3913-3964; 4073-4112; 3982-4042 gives -0.140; 5.68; 6.21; 5.22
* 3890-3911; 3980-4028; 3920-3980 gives 0.034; 4.92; 5.31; 6.13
